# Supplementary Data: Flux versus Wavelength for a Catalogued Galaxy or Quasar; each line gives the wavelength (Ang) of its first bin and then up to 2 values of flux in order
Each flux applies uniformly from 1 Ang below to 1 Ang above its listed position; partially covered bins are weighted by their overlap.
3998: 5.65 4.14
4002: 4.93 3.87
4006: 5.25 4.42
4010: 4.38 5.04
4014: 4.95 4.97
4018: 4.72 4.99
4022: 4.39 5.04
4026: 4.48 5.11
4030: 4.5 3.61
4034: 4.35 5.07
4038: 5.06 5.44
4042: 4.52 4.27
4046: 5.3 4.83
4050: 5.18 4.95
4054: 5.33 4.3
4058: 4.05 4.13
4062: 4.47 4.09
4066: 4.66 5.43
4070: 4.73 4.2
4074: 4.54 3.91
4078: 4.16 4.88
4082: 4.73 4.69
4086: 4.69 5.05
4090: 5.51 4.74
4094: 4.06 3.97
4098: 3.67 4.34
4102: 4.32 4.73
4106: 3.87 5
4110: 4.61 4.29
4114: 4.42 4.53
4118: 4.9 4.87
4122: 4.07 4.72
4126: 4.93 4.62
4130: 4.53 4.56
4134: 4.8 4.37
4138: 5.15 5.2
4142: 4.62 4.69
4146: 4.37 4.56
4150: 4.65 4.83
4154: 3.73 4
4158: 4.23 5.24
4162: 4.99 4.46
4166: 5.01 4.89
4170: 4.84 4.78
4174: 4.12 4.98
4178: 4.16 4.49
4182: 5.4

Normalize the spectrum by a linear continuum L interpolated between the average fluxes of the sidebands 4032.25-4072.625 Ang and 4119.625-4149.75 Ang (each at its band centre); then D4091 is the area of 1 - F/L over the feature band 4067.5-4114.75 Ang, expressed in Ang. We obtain 1.7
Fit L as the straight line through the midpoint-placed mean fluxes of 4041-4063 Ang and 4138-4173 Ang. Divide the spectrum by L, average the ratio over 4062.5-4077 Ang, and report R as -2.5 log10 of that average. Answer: 0.038 mag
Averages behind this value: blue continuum 4.67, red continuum 4.67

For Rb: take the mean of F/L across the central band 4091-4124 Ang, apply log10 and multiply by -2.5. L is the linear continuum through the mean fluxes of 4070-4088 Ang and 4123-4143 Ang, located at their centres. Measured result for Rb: 0.06 mag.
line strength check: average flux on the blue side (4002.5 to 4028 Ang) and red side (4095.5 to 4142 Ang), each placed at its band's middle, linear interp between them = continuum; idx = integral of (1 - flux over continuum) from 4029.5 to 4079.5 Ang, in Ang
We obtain 0.58 Ang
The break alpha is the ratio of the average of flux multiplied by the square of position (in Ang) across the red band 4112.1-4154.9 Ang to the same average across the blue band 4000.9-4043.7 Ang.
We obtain 1.04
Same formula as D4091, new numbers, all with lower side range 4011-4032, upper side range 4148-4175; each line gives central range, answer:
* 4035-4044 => -0.38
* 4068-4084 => 0.58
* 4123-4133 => -0.08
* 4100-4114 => 0.61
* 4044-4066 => 0.36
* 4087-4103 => 0.75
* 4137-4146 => -0.46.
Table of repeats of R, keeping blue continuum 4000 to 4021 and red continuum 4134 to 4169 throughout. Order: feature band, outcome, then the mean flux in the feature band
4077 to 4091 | -0.03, 4.82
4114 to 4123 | 0.02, 4.57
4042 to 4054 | -0.05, 4.91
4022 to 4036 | 0.04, 4.55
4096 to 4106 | 0.12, 4.2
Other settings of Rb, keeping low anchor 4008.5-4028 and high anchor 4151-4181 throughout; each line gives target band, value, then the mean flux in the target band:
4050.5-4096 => 0.03 mag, 4.6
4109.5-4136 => 0.01 mag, 4.59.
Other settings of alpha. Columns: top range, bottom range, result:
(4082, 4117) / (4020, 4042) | 0.99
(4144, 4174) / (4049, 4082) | 1.05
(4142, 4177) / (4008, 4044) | 1.04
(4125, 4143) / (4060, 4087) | 1.08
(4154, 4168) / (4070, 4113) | 1.06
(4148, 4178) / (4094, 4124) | 1.08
